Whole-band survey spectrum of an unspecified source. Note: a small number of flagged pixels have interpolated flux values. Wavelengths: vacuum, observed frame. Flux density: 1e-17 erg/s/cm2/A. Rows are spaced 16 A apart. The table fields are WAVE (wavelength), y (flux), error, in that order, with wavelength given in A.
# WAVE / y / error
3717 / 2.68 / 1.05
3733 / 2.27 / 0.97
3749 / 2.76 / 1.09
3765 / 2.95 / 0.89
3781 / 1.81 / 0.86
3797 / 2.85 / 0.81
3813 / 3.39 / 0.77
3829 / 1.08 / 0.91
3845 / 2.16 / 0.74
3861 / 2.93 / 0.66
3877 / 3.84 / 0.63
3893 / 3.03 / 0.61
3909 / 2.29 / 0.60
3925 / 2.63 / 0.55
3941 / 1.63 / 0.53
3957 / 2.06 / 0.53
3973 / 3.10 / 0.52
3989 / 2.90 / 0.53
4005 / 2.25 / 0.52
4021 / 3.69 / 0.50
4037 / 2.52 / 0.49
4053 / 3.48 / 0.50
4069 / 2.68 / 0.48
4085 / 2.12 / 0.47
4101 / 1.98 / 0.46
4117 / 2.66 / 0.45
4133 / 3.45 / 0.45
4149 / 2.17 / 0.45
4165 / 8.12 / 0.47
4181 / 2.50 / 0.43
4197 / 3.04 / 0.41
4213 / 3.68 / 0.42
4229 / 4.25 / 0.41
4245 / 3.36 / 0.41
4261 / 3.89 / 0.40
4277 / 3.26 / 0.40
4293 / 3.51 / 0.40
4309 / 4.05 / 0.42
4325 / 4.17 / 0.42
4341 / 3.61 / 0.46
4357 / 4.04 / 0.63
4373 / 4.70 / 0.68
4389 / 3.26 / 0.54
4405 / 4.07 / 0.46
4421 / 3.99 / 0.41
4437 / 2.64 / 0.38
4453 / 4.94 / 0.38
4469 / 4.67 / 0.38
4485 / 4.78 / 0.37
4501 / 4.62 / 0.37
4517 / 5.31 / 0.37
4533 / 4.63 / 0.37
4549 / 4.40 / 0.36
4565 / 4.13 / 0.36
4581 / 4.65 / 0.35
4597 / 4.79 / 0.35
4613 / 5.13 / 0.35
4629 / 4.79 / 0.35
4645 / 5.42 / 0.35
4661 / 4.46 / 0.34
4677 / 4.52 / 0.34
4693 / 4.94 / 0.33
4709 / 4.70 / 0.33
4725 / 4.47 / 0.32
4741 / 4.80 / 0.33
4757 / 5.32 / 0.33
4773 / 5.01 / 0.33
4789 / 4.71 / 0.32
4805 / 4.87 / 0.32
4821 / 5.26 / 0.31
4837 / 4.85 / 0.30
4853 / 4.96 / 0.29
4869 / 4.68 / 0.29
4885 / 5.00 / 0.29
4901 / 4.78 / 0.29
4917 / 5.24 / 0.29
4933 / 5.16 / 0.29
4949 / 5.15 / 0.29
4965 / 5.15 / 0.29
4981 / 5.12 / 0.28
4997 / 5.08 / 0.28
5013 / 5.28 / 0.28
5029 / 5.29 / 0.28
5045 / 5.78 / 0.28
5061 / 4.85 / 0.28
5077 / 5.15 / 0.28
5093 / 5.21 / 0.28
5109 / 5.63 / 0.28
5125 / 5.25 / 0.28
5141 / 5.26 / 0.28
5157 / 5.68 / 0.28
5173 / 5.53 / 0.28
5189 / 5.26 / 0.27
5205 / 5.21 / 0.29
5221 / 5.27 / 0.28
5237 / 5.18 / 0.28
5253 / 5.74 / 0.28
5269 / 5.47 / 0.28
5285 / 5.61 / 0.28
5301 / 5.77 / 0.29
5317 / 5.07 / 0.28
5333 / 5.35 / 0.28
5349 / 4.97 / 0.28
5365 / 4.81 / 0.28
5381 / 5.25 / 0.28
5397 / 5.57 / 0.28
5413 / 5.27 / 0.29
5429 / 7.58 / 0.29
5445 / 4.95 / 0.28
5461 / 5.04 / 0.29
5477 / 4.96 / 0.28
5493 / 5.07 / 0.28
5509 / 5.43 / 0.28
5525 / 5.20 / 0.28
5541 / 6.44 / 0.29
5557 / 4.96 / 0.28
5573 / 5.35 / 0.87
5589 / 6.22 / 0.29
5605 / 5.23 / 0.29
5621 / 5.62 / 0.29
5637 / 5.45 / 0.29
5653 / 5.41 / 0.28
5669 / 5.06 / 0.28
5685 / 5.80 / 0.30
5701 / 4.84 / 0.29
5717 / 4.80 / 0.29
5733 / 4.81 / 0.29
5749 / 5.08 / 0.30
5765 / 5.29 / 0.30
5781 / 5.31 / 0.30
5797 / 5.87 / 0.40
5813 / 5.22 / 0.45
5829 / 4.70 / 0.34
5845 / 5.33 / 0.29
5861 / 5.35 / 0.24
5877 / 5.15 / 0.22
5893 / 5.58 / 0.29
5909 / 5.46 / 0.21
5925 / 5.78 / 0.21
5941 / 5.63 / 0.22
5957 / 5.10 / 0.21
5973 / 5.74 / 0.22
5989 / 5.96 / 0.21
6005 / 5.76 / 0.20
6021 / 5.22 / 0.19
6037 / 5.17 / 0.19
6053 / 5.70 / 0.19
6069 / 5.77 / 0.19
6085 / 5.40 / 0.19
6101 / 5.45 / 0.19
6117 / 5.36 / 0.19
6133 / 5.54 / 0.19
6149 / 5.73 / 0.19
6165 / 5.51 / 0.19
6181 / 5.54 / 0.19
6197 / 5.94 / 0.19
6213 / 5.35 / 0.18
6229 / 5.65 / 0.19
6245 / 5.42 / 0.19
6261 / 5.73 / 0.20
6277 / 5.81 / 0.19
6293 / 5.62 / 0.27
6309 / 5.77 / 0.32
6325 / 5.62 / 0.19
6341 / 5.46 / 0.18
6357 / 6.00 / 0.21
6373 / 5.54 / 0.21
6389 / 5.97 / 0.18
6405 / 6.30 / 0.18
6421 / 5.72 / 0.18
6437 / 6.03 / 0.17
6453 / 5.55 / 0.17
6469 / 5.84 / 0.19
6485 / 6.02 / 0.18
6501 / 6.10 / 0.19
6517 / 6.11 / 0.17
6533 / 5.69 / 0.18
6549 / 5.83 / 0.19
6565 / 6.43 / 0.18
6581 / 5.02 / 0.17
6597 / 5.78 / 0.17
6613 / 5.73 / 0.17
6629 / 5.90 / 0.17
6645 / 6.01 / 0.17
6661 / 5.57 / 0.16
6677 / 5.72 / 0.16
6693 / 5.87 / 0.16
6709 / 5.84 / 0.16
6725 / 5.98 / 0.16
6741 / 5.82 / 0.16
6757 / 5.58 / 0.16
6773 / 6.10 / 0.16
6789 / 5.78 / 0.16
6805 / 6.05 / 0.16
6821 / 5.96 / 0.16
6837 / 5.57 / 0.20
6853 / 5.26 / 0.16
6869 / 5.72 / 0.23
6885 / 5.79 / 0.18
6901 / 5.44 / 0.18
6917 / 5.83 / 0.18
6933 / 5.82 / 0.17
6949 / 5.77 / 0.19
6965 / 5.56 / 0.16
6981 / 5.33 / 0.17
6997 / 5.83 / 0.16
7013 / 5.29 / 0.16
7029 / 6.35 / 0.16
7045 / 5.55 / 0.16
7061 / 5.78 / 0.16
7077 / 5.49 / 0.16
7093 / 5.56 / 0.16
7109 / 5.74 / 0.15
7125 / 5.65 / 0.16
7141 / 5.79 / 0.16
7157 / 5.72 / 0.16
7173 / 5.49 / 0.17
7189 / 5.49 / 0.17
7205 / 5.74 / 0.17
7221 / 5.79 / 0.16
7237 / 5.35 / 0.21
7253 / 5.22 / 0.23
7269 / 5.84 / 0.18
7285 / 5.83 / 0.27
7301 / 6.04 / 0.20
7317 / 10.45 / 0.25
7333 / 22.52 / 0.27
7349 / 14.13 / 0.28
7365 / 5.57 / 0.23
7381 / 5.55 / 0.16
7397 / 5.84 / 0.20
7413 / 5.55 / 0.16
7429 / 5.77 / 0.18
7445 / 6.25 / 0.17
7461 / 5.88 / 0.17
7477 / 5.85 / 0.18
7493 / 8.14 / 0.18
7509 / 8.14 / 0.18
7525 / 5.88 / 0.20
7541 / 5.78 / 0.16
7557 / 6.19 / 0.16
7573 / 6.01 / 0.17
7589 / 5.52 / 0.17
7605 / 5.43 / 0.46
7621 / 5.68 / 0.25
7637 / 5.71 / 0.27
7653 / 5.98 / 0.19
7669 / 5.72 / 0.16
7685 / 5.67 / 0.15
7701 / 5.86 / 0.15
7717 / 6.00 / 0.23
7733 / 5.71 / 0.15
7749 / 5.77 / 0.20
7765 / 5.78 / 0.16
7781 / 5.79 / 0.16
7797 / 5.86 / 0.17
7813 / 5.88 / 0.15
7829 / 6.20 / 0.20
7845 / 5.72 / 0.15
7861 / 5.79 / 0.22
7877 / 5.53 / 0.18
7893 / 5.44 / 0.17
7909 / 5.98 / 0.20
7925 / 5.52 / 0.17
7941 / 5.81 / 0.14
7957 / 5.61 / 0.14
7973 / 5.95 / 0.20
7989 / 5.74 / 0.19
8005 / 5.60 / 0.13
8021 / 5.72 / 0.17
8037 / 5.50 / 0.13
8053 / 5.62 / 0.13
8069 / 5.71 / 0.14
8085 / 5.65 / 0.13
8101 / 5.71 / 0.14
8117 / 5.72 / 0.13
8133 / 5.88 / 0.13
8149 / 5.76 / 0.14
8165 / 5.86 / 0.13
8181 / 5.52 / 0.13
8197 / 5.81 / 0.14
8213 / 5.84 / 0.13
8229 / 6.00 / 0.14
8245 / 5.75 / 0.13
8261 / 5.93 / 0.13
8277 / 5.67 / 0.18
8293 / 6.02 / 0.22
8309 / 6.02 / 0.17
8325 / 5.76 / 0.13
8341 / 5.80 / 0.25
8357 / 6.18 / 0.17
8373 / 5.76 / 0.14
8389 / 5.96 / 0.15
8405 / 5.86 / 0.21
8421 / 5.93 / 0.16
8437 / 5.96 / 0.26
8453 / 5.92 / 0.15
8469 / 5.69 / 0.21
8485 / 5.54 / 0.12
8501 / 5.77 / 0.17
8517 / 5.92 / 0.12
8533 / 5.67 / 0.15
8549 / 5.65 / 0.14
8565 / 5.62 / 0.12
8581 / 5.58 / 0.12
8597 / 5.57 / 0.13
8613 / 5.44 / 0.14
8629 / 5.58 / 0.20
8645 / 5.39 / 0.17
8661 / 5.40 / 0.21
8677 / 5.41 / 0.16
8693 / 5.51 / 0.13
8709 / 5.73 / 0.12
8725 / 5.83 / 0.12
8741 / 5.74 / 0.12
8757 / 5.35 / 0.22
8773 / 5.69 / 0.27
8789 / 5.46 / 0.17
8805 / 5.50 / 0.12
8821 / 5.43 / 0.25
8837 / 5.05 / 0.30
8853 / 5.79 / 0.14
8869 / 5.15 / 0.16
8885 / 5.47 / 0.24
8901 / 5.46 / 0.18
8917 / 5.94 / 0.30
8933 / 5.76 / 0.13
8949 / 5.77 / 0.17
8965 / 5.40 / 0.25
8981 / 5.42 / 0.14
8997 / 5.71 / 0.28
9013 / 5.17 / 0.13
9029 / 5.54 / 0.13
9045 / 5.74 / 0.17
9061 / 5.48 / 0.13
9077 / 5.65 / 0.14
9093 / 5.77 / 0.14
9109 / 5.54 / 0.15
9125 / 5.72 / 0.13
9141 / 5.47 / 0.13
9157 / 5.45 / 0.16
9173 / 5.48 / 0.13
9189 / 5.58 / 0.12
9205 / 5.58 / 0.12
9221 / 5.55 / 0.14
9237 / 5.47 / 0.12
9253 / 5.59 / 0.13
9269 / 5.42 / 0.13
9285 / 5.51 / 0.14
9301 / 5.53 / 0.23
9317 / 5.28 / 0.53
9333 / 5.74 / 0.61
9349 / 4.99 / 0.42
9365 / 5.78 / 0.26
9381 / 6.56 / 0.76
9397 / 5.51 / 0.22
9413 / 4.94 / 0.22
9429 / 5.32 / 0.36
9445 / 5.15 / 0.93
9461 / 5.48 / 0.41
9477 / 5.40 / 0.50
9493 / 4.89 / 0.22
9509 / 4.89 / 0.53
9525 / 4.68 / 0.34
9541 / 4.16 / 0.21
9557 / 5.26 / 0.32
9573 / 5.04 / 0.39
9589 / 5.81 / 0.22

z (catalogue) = 0.116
